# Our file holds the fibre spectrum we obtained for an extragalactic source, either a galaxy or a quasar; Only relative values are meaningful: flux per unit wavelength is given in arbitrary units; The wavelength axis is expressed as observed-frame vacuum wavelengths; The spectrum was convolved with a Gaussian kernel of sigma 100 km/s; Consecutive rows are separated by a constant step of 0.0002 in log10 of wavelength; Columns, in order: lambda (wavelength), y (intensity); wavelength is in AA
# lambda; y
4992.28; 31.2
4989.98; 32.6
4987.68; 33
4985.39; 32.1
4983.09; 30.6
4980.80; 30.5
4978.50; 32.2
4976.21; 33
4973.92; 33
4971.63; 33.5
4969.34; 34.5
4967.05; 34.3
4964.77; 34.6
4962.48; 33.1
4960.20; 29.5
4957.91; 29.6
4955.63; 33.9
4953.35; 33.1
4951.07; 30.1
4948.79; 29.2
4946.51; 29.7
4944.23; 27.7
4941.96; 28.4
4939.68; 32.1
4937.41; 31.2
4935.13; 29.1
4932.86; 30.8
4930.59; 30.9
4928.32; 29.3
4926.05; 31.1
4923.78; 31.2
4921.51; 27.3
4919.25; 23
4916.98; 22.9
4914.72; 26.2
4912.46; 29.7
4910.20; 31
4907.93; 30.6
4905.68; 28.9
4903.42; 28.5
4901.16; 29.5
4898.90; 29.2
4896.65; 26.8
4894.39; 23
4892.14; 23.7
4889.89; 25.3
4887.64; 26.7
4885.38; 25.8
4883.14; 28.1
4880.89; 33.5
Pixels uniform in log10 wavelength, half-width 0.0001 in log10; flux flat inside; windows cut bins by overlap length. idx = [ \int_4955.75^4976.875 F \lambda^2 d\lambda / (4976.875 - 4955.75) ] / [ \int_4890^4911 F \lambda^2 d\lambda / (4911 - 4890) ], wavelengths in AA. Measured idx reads 1.22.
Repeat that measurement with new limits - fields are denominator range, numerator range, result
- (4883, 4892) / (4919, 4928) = 1.12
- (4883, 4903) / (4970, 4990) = 1.27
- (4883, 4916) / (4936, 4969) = 1.16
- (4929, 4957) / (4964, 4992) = 1.09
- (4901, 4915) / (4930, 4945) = 1.04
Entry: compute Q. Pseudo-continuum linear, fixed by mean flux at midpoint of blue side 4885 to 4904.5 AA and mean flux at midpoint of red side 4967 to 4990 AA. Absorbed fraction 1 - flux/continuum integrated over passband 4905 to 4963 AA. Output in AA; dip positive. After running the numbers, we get -0.4 AA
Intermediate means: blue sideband 26.5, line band 29.6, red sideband 32.6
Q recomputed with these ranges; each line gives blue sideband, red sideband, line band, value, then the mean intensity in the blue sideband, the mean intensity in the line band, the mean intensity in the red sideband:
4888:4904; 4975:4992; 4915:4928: 0.4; 26.5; 27.2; 32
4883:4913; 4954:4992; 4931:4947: 0.2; 27.6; 29.9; 32.5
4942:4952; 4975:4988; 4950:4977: -2.0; 29.1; 32.7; 31.8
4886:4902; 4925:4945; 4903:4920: 0.1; 26.2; 27.7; 30.1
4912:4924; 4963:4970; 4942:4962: 1.0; 26.2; 30.3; 34.3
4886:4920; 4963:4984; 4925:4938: -0.4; 27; 30.4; 32.9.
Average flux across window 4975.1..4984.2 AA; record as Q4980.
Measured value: 31.6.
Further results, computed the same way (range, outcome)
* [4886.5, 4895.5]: 24.7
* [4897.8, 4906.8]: 29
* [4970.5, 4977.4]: 33.2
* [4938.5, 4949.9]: 29.4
